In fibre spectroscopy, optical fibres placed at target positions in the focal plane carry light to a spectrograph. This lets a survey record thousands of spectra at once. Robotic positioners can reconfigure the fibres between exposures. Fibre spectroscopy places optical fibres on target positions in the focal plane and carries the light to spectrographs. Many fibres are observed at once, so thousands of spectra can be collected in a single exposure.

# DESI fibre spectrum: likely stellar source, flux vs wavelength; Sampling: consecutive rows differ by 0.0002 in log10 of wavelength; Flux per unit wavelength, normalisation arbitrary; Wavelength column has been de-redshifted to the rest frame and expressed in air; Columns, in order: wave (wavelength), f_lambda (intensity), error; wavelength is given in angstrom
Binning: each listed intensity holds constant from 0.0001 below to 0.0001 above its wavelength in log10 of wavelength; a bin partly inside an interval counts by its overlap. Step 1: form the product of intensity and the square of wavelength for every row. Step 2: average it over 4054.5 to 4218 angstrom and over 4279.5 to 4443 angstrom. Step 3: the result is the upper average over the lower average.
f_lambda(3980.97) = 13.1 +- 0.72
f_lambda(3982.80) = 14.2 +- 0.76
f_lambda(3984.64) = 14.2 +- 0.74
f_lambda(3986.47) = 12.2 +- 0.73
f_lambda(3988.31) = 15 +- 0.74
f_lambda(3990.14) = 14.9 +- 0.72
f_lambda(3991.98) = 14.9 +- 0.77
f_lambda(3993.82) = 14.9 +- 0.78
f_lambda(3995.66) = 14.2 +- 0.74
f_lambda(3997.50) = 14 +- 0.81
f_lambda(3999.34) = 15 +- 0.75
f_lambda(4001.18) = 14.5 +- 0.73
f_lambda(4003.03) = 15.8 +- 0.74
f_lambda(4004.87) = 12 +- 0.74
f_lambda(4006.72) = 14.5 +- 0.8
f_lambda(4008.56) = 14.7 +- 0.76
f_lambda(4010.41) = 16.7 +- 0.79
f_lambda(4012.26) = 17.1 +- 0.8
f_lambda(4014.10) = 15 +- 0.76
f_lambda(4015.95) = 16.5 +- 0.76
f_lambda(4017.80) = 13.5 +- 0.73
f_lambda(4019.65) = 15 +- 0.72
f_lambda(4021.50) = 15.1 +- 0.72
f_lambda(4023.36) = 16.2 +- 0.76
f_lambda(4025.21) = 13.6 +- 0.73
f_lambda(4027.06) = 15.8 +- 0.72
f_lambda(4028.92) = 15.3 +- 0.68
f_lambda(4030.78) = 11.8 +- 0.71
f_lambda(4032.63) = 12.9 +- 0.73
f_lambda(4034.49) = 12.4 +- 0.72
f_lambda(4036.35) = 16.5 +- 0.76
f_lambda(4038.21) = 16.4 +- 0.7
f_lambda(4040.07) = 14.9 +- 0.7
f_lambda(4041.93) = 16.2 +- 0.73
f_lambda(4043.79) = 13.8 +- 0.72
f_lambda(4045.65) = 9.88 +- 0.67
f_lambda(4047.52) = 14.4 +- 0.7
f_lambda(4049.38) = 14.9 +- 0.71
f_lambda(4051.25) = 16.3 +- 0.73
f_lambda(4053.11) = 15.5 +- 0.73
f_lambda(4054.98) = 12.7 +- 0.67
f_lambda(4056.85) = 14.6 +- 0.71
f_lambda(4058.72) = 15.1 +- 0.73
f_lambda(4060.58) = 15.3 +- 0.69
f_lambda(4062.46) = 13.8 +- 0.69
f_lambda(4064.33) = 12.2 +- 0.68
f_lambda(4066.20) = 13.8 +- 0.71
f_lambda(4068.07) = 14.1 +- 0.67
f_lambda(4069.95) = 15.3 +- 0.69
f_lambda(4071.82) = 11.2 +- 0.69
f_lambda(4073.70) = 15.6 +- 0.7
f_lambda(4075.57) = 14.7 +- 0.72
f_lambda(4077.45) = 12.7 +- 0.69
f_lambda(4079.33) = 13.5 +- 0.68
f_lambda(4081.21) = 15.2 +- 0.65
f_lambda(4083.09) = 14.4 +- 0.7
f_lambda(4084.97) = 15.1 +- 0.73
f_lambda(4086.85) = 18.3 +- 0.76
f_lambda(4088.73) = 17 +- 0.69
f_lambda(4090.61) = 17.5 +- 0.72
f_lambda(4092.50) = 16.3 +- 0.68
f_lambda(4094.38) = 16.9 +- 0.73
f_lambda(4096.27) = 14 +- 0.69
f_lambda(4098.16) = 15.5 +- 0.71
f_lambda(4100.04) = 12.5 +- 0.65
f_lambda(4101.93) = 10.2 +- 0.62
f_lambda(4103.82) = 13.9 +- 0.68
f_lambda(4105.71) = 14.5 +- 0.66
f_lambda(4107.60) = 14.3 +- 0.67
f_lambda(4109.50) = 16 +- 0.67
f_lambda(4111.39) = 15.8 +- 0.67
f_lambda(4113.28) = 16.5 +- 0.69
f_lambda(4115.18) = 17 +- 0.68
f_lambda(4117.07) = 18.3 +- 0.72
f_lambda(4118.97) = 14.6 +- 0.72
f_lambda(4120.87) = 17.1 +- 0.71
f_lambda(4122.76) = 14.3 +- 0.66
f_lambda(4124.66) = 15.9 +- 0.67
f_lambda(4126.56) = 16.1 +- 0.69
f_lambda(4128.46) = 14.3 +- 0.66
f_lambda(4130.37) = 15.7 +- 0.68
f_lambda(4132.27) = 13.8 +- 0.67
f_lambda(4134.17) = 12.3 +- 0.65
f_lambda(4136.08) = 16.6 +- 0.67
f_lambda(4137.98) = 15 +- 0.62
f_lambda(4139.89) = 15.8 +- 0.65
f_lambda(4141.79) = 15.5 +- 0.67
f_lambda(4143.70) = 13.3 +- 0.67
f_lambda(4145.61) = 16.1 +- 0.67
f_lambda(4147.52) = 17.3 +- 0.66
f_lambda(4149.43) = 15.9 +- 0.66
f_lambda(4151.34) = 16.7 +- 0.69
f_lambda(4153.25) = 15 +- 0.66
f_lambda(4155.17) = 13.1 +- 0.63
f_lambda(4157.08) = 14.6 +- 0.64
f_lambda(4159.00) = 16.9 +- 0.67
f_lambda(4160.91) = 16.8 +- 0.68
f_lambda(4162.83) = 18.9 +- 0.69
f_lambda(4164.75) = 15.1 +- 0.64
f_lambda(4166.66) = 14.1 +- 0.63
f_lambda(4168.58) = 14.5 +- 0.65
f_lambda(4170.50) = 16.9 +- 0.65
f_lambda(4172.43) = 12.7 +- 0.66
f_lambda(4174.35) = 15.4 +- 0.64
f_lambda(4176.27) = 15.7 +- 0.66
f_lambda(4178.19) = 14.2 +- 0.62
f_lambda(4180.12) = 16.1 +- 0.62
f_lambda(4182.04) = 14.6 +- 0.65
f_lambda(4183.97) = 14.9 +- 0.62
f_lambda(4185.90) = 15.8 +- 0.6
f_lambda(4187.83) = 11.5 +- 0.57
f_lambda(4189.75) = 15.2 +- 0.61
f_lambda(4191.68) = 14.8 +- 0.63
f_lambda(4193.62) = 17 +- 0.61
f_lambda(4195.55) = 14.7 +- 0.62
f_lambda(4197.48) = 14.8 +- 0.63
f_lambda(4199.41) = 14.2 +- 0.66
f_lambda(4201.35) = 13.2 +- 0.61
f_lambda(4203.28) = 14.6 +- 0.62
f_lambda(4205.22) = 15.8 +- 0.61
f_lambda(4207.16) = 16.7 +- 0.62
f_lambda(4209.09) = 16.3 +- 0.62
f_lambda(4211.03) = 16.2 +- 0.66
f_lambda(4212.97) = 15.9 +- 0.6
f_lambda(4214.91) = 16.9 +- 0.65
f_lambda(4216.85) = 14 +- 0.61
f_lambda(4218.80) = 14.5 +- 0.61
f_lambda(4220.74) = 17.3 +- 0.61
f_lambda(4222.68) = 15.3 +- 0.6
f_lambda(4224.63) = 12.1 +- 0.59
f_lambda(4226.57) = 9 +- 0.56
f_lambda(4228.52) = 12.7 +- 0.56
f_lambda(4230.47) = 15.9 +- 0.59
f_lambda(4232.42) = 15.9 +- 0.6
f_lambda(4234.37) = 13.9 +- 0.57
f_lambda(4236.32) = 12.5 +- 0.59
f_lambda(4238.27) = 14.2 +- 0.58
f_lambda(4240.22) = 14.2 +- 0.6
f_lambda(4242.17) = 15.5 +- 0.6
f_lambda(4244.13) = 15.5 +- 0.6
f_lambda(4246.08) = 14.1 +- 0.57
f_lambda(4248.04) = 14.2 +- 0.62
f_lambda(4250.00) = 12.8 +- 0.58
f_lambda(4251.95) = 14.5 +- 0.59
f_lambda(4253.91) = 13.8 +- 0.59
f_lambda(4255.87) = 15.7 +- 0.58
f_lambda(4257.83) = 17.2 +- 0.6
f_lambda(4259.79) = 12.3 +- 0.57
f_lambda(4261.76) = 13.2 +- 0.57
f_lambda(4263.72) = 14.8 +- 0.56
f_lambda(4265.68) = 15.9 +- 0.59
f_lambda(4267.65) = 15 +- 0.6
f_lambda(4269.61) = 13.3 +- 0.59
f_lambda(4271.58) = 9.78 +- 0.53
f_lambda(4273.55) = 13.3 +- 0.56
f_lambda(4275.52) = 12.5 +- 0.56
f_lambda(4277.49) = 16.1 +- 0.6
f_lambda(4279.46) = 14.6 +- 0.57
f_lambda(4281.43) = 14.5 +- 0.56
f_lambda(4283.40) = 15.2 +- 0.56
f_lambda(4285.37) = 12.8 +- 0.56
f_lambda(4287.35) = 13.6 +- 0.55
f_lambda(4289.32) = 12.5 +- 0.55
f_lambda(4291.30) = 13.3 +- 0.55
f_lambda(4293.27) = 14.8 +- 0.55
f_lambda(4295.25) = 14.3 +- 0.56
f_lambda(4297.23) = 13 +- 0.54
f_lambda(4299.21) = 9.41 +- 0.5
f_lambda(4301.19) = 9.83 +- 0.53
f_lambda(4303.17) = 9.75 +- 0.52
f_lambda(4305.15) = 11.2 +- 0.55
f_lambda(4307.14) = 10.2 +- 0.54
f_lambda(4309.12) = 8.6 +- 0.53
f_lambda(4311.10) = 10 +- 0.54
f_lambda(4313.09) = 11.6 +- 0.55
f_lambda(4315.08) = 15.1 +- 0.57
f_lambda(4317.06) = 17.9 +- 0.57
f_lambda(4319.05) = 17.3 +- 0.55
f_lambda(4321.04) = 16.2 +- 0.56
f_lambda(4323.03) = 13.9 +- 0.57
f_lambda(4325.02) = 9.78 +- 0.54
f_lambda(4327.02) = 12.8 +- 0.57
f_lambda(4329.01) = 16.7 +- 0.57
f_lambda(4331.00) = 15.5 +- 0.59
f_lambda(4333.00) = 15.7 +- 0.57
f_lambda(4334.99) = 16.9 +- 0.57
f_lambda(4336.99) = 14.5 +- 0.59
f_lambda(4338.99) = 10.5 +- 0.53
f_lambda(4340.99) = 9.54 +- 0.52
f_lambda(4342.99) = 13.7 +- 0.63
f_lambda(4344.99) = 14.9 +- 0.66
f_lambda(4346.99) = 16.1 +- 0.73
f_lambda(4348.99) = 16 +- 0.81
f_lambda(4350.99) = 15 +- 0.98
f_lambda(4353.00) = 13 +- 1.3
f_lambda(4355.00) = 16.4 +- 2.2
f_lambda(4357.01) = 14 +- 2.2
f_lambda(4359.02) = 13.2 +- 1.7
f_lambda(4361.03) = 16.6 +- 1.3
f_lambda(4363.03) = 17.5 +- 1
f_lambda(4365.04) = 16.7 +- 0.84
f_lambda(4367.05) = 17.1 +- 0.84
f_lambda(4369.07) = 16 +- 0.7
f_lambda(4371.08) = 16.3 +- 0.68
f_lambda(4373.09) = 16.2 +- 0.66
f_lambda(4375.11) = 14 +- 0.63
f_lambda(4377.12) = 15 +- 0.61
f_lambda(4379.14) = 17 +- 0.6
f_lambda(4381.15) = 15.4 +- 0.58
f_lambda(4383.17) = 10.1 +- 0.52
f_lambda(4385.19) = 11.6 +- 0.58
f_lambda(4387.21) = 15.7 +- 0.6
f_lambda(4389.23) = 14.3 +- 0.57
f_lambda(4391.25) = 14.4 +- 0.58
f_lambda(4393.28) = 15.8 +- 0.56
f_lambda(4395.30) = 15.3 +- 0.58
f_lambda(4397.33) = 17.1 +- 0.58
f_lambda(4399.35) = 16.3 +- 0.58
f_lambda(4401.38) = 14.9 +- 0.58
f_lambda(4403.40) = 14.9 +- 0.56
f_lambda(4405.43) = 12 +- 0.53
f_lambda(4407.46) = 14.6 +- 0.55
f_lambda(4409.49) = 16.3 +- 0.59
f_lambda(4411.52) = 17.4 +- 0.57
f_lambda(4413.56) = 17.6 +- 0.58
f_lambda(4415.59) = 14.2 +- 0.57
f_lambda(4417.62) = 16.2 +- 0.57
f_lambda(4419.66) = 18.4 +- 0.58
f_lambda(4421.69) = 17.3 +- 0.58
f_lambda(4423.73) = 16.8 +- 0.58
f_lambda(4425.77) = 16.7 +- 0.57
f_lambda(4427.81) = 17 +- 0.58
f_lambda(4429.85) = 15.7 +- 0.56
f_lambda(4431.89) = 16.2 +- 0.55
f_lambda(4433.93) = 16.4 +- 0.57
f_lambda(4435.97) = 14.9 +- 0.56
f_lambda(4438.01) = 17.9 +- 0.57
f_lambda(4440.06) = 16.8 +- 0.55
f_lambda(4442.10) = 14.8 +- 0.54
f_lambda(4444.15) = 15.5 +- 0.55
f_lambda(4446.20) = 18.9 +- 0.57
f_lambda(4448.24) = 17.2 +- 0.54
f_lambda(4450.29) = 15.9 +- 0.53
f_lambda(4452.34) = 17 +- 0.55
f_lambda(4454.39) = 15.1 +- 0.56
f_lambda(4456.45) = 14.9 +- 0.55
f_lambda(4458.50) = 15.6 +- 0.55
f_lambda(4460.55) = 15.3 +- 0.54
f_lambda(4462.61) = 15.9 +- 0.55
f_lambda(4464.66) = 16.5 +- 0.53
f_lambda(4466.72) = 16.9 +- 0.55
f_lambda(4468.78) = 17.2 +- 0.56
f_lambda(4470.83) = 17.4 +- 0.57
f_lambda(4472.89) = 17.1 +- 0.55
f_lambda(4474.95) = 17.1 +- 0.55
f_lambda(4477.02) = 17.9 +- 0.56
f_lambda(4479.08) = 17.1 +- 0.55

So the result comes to 1.08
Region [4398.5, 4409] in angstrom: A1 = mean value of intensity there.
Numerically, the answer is 14.6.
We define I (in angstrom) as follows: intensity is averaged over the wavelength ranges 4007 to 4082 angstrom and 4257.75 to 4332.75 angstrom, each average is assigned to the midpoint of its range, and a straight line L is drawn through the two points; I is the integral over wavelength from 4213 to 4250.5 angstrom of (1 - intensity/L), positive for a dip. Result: -1.8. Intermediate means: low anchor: 14.5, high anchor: 13.3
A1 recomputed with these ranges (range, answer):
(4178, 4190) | 14.6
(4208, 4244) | 14.6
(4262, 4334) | 13.4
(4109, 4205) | 15.3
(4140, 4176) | 15.5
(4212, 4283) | 14.3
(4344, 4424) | 15.4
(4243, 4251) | 14.2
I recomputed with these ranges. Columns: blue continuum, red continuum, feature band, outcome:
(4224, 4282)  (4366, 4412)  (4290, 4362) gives 5.19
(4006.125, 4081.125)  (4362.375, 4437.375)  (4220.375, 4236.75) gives 1.45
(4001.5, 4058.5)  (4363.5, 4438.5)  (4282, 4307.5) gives 4.96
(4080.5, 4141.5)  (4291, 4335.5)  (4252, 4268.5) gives -1.18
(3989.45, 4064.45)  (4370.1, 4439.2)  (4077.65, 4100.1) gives -1.15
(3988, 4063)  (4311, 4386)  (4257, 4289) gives 1.58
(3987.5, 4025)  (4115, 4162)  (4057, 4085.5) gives 2.04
